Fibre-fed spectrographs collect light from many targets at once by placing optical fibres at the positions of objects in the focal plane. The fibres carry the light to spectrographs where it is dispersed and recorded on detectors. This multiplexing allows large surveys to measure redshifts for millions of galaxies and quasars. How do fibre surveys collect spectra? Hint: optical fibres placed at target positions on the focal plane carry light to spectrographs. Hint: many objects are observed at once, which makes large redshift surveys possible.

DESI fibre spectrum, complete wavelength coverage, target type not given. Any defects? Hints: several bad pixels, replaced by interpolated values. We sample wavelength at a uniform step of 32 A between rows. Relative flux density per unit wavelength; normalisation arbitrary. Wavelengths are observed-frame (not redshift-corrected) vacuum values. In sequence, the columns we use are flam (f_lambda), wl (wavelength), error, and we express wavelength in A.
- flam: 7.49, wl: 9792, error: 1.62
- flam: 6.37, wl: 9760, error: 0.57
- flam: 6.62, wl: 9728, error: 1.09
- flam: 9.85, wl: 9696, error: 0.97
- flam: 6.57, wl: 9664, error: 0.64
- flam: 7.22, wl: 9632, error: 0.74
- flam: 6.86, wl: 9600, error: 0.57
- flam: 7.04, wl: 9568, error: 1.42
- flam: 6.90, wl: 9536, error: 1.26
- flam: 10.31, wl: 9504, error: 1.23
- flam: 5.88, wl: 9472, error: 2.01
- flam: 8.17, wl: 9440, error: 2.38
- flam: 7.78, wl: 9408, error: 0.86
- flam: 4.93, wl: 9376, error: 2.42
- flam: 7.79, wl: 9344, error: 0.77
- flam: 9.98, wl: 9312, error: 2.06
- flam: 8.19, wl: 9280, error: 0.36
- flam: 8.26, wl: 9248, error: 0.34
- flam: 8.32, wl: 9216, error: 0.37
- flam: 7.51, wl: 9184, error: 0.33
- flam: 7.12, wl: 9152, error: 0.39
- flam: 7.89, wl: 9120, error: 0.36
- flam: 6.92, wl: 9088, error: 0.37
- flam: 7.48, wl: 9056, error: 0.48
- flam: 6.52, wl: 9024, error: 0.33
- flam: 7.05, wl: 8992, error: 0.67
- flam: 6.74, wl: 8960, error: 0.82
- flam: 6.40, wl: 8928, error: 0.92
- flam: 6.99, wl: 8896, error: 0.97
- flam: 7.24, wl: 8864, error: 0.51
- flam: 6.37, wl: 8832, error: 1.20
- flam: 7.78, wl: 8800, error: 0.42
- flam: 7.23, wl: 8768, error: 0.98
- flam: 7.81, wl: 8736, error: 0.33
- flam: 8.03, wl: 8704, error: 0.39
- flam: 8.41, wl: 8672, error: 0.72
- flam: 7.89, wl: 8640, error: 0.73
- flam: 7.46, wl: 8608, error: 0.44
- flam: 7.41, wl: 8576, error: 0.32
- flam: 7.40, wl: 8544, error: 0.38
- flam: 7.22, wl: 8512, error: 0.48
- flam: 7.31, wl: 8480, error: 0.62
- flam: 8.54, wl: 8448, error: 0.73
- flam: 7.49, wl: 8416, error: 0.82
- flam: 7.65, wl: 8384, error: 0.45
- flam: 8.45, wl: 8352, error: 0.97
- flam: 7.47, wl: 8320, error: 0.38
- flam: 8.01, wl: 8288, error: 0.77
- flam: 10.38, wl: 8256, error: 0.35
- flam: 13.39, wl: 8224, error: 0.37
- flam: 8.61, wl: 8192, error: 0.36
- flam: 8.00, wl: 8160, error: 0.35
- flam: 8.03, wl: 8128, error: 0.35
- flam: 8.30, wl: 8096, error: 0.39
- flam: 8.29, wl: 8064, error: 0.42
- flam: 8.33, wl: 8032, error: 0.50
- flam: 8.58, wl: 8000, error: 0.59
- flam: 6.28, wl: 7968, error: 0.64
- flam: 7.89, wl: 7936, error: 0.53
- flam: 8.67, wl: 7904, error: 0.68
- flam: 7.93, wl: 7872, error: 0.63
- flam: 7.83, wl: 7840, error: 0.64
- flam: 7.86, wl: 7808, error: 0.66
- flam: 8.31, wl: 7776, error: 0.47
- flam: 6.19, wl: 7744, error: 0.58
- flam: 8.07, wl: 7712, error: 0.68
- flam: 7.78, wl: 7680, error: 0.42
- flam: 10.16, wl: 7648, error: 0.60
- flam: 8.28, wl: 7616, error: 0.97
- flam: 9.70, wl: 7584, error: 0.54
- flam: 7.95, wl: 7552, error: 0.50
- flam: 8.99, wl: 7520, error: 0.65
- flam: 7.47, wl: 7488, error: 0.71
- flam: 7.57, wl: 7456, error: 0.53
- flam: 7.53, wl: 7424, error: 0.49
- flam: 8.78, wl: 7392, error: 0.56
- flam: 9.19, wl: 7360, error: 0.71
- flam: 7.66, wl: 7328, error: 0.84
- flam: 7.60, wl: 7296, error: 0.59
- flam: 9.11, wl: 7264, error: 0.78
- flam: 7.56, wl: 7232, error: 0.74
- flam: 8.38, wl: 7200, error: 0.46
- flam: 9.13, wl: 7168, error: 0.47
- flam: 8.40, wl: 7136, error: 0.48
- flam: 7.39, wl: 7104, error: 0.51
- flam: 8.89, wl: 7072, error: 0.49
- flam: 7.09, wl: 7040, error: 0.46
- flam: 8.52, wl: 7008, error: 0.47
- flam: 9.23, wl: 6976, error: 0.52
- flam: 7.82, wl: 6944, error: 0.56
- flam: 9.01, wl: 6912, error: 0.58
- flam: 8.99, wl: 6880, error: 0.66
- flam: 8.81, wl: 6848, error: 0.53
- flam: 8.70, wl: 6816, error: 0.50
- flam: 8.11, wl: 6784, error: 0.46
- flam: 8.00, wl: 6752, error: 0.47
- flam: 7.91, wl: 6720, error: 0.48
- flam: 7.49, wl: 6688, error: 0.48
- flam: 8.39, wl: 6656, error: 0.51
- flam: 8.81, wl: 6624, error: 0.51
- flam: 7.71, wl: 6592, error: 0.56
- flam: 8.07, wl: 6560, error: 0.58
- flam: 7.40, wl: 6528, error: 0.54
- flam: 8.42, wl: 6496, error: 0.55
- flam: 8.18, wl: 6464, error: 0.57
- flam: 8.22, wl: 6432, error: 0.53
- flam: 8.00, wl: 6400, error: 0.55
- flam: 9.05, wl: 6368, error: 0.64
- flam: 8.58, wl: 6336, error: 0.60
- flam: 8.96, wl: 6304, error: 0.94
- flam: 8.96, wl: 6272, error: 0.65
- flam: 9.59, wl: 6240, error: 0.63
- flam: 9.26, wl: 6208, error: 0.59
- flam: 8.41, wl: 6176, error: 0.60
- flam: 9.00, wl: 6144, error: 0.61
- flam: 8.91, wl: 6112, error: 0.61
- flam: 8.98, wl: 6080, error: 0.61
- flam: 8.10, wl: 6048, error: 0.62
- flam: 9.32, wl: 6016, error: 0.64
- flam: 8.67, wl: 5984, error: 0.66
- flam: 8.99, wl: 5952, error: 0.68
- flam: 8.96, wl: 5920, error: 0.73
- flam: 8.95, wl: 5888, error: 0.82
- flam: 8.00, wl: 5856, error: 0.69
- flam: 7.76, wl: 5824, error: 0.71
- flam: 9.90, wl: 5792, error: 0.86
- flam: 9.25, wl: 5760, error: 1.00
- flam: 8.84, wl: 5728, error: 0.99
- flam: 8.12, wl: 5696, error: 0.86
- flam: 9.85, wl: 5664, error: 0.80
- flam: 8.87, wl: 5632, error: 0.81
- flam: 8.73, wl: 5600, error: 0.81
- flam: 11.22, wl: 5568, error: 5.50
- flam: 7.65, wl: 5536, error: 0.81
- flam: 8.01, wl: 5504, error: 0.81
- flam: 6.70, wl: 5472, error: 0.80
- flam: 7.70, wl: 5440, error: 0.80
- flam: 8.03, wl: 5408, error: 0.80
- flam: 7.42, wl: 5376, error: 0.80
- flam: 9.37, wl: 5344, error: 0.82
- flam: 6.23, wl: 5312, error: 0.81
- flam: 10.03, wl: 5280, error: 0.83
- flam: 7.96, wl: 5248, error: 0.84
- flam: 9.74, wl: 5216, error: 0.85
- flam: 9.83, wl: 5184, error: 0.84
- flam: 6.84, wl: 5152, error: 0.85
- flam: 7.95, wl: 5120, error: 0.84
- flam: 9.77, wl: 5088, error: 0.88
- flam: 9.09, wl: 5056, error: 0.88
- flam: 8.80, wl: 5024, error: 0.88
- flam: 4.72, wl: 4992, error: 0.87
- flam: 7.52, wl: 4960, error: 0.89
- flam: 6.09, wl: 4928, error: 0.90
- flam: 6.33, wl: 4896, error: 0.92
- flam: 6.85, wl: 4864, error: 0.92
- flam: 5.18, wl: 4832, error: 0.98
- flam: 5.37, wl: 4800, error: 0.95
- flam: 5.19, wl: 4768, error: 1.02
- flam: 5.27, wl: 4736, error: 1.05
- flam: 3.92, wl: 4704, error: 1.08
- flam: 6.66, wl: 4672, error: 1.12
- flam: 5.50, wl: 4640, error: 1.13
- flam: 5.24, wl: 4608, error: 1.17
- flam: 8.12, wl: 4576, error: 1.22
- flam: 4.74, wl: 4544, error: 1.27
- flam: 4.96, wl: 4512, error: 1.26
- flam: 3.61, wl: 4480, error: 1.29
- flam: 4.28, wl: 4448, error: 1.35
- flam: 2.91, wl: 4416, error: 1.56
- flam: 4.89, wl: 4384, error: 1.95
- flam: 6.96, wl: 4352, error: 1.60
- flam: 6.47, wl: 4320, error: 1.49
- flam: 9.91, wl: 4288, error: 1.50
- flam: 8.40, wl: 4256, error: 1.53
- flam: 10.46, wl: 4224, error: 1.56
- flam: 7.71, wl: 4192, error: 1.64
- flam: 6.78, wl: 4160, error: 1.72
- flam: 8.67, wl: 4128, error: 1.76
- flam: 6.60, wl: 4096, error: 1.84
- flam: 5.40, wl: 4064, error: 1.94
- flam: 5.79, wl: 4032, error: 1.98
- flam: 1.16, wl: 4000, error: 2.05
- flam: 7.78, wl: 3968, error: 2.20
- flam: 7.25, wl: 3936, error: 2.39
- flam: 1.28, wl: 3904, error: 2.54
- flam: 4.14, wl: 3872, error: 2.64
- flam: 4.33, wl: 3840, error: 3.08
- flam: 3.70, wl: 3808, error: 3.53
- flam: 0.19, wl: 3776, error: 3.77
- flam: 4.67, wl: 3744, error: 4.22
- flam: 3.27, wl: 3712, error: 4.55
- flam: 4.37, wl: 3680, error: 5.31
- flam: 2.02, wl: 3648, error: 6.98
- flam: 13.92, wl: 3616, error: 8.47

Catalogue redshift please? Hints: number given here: 0.25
